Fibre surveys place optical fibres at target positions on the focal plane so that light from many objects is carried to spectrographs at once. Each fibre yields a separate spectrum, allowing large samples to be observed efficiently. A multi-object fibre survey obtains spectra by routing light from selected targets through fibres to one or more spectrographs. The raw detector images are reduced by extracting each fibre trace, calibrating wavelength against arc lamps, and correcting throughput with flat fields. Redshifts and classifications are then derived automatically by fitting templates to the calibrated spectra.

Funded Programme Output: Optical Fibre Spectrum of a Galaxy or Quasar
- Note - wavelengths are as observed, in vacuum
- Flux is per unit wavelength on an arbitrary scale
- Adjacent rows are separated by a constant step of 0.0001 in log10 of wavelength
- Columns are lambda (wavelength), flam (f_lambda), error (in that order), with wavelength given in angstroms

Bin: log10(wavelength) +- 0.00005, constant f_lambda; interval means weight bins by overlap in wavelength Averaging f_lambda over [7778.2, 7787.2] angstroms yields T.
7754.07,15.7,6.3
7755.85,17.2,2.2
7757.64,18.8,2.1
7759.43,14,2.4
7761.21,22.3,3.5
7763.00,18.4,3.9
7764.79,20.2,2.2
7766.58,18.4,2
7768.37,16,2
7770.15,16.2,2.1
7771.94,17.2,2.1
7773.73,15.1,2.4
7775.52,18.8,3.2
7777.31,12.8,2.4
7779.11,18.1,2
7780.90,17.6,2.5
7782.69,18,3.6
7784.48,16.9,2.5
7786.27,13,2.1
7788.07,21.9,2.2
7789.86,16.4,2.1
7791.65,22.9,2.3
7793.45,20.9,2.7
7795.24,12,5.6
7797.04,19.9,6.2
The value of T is 16.7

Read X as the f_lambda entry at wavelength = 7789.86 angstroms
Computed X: 16.4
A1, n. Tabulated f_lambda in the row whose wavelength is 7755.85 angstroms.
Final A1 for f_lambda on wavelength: 17.2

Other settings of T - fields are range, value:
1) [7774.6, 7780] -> 16.5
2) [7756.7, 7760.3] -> 16.4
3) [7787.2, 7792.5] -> 20.4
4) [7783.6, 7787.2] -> 15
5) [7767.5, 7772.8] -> 16.5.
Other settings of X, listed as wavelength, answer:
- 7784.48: 16.9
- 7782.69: 18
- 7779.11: 18.1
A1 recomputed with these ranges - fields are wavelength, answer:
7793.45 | 20.9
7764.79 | 20.2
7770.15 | 16.2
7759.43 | 14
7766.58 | 18.4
